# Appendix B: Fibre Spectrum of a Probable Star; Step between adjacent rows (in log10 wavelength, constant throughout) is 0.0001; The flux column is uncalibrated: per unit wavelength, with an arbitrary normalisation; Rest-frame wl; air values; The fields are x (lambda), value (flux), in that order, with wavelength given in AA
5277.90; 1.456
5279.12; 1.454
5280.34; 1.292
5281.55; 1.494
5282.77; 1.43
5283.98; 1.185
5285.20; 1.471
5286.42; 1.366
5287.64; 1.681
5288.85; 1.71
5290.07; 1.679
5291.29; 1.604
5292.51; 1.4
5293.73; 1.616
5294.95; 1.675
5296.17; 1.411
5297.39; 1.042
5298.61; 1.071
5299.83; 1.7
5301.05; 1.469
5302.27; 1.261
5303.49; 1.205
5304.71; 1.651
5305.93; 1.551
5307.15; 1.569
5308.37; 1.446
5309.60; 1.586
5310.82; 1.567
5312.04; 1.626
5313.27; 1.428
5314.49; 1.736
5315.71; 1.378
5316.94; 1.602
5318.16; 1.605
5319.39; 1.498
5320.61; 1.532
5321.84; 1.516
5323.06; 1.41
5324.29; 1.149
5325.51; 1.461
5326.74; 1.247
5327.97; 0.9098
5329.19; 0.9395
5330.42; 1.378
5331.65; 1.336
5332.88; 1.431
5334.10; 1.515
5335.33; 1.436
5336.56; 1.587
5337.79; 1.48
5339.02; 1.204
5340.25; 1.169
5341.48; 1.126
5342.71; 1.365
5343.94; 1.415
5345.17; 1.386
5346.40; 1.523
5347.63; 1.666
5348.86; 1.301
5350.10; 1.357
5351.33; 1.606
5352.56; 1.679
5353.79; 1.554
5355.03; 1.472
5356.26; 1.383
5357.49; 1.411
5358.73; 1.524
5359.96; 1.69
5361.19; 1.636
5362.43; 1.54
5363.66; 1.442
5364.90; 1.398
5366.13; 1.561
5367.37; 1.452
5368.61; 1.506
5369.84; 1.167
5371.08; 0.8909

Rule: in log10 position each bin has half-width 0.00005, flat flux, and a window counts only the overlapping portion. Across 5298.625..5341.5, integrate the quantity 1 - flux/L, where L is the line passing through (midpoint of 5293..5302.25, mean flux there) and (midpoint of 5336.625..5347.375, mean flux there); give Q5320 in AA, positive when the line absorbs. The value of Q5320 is -1.0 AA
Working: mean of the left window 1.42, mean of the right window 1.36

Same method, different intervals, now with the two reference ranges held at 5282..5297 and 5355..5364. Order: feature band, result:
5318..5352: 3.2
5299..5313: 0.1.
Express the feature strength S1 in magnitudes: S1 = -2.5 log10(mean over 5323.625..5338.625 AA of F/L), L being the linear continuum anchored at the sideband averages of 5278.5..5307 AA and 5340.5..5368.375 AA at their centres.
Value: 0.11 mag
